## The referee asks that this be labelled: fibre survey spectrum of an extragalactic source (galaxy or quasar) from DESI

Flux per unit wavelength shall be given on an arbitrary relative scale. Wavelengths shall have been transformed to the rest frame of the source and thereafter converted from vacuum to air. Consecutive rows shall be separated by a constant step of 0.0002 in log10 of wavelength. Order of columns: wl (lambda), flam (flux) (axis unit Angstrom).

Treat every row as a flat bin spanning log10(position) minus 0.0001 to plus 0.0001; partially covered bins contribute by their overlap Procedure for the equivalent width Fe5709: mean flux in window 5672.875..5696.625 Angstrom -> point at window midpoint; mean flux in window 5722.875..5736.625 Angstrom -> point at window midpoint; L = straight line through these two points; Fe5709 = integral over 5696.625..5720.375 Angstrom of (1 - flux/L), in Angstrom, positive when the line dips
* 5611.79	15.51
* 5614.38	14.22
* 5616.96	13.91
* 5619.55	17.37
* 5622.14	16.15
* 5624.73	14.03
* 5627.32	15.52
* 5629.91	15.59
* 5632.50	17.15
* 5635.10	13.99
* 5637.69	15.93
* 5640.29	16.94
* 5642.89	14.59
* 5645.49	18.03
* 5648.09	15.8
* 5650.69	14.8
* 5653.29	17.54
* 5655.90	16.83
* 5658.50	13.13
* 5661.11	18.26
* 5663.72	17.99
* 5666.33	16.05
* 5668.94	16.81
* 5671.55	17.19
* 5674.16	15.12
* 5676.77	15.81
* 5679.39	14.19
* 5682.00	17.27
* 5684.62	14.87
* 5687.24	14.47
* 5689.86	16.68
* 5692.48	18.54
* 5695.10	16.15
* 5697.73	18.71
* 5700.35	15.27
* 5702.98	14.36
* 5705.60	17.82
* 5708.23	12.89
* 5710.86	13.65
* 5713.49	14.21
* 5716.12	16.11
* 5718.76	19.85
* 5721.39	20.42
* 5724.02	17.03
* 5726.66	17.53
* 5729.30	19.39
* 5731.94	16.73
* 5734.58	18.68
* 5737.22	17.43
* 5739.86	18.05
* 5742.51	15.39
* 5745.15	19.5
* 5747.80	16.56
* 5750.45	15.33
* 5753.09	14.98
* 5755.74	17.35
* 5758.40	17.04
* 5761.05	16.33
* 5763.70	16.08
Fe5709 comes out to 1.45 Angstrom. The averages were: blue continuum 15.9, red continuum 17.9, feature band 15.9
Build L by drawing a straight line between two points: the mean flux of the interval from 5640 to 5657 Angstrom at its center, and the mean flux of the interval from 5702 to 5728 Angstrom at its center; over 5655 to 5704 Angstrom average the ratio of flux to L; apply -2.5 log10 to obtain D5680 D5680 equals 0.011 mag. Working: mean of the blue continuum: 16.3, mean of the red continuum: 16.4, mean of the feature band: 16.2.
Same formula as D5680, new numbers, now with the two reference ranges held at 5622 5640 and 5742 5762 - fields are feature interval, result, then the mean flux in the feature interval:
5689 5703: -0.05 mag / 16.8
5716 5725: -0.15 mag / 18.7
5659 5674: -0.07 mag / 16.9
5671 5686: 0.02 mag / 15.7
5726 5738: -0.10 mag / 18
